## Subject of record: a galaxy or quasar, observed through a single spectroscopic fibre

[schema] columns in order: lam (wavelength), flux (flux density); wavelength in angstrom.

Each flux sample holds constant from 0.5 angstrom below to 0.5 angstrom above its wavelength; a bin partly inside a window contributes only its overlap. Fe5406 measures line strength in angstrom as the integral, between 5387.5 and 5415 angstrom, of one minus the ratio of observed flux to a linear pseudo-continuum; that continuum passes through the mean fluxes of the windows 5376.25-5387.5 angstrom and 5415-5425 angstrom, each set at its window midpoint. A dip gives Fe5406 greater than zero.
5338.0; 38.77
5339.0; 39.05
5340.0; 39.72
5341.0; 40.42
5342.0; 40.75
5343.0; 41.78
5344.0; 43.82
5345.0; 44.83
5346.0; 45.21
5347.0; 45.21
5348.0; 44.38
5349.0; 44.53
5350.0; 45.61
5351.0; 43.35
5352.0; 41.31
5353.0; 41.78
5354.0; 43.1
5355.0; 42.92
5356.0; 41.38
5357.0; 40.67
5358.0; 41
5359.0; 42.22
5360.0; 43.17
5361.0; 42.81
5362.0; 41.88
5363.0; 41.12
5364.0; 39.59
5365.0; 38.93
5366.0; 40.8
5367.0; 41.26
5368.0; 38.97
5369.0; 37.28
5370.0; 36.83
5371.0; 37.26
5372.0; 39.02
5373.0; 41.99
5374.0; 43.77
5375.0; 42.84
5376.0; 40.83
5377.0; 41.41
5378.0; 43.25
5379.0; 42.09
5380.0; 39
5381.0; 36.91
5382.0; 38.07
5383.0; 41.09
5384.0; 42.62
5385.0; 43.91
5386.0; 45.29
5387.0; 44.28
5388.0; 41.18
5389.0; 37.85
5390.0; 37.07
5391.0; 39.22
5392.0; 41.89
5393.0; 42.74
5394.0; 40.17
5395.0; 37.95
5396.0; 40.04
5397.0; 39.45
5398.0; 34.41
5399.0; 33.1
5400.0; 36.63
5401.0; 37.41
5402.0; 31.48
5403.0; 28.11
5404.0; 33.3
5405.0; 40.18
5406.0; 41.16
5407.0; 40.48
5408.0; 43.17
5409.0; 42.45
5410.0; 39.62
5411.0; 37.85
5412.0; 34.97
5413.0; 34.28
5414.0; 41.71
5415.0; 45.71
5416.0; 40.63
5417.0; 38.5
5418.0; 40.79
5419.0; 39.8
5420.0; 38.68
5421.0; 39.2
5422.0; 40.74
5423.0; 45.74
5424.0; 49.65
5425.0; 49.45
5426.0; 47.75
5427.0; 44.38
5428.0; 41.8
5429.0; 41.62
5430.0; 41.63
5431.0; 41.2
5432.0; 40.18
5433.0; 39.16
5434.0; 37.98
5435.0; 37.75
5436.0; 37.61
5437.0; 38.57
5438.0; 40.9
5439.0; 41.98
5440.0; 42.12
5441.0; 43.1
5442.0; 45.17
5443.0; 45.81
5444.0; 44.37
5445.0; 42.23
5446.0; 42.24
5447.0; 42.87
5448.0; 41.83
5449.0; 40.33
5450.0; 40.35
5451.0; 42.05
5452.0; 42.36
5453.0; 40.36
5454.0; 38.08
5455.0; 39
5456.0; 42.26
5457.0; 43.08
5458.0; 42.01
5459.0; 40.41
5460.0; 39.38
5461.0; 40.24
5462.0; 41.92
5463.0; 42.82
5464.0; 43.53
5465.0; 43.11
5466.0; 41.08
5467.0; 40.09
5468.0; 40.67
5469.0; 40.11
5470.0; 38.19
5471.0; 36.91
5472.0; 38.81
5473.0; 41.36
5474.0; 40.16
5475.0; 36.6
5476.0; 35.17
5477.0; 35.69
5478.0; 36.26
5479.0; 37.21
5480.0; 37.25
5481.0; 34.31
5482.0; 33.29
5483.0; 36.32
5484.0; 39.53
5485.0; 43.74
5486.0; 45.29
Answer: 2.4 angstrom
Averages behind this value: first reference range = 41.6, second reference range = 42.1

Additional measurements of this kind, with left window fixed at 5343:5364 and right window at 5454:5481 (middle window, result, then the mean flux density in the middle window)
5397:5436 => 1.2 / 39.8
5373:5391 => 0.4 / 41.2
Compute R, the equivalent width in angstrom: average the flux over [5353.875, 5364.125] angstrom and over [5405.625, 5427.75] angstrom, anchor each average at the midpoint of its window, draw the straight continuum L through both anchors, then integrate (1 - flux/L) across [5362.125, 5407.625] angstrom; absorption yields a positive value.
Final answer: 2.6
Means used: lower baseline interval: 41.8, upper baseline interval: 41.7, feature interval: 39.4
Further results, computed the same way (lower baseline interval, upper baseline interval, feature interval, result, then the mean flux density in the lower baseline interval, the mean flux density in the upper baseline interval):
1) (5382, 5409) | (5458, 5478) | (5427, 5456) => -1.27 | 39.1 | 39.8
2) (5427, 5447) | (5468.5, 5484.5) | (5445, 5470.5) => -1.22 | 41.5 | 37.3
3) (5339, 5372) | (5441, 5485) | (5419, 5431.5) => -0.82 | 41.6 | 40.2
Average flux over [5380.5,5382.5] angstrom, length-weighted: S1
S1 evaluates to 37.5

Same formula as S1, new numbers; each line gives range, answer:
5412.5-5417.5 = 40.2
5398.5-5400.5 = 34.9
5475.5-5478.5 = 35.7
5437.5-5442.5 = 42.7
